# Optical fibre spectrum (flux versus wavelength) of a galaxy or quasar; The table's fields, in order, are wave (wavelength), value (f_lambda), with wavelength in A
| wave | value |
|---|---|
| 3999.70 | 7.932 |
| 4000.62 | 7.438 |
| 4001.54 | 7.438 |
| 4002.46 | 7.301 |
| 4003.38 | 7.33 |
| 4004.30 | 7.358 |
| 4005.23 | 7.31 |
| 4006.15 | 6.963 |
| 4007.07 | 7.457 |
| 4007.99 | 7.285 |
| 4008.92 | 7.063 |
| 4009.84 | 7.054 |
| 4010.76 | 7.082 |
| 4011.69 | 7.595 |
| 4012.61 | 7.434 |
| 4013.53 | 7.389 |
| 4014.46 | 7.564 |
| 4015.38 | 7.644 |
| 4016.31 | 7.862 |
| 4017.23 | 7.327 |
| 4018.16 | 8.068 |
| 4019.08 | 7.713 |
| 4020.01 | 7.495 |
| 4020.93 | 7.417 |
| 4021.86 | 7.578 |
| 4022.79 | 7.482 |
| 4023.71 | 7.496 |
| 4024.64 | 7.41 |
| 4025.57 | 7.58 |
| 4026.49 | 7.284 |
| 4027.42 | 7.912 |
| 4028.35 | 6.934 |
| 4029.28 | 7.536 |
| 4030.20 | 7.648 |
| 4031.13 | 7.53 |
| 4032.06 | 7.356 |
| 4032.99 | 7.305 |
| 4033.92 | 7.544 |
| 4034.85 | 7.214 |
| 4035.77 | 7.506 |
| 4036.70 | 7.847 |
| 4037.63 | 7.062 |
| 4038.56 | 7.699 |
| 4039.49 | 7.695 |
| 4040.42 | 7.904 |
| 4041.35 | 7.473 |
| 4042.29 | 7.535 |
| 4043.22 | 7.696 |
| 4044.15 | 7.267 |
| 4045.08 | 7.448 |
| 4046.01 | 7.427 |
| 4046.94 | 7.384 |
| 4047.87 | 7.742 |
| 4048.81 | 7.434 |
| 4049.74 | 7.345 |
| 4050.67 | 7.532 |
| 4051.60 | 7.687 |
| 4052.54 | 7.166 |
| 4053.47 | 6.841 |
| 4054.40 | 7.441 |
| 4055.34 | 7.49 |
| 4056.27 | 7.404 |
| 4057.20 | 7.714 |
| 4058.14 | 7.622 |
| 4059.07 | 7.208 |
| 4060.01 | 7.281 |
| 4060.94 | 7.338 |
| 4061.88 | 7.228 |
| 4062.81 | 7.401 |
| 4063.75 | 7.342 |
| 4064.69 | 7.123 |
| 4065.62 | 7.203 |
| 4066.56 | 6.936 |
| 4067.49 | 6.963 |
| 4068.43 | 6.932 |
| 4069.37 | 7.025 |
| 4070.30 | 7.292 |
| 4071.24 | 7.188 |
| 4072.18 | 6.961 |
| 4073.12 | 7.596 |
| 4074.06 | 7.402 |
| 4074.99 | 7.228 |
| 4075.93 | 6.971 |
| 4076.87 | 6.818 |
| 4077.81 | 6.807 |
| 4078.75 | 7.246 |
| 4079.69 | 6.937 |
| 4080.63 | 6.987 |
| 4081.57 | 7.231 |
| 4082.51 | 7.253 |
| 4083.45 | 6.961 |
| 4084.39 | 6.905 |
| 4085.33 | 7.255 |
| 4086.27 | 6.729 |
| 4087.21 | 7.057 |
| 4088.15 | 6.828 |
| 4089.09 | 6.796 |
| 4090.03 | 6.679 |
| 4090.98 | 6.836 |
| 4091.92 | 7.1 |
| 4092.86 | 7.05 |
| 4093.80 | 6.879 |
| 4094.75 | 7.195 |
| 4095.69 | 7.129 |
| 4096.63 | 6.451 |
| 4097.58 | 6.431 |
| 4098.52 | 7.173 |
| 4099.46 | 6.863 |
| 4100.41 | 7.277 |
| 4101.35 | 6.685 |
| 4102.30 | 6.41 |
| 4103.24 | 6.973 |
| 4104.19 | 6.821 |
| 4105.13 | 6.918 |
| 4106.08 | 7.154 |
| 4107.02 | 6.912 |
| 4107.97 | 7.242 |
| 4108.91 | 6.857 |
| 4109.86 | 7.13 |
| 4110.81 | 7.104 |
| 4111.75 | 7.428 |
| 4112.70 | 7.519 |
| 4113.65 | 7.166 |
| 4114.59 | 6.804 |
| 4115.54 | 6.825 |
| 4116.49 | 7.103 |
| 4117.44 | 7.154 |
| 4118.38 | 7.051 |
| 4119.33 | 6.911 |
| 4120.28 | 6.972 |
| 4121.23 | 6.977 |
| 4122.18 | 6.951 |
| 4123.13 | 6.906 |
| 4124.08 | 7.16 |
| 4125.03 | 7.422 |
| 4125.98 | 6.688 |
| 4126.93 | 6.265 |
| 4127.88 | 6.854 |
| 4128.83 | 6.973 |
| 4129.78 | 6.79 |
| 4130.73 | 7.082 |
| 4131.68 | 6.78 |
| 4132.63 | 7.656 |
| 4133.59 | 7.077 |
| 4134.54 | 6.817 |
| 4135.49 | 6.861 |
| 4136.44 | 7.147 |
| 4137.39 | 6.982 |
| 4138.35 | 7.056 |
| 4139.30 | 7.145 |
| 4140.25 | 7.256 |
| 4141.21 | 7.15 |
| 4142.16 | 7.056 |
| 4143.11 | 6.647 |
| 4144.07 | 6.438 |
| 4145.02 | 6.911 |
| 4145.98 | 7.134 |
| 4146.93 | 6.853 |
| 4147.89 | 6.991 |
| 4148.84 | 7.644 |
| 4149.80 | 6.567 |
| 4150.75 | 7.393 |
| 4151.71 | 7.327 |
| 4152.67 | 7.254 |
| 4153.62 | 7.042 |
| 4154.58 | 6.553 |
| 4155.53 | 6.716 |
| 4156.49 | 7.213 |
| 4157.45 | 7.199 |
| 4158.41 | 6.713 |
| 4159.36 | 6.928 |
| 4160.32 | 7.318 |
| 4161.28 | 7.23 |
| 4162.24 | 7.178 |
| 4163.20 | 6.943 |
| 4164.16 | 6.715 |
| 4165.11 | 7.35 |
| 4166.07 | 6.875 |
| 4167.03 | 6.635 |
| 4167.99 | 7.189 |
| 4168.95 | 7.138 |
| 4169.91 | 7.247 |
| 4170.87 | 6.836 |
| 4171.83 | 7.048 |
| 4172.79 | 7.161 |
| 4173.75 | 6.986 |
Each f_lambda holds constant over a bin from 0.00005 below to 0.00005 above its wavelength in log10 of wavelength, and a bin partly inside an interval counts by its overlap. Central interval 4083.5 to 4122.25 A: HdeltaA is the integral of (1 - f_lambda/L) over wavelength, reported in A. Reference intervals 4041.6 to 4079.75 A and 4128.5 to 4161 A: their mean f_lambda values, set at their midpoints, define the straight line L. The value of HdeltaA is 1.0 A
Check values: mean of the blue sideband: 7.29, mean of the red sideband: 7.02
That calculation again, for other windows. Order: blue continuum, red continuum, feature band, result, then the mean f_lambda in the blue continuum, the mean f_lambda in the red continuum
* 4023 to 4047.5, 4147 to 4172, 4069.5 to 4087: 0.6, 7.49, 7.04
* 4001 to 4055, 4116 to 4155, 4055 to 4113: 1.1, 7.45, 7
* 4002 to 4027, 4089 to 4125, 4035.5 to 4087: -0.6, 7.43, 6.98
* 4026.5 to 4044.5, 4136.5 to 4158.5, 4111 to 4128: 0.3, 7.5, 7.02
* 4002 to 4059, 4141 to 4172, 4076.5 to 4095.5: 0.7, 7.46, 7.01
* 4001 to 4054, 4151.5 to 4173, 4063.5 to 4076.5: 0.3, 7.45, 7.03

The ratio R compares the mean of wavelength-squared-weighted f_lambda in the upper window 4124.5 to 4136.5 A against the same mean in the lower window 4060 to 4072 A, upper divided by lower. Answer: 1.0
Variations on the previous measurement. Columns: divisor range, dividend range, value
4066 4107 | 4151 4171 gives 1.04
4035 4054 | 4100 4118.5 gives 0.97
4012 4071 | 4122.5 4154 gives 0.99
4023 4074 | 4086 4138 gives 0.97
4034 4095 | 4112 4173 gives 1.01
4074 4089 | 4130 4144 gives 1.03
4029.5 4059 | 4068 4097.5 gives 0.96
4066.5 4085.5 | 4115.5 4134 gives 1.01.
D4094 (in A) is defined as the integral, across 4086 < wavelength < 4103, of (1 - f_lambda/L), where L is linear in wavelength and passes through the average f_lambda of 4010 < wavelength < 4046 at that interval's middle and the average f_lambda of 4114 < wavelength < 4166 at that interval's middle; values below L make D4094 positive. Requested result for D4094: 0.8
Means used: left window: 7.51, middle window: 6.87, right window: 7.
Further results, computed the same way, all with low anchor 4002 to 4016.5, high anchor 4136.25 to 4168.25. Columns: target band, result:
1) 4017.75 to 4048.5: -0.96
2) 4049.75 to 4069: -0.16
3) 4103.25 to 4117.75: 0.09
